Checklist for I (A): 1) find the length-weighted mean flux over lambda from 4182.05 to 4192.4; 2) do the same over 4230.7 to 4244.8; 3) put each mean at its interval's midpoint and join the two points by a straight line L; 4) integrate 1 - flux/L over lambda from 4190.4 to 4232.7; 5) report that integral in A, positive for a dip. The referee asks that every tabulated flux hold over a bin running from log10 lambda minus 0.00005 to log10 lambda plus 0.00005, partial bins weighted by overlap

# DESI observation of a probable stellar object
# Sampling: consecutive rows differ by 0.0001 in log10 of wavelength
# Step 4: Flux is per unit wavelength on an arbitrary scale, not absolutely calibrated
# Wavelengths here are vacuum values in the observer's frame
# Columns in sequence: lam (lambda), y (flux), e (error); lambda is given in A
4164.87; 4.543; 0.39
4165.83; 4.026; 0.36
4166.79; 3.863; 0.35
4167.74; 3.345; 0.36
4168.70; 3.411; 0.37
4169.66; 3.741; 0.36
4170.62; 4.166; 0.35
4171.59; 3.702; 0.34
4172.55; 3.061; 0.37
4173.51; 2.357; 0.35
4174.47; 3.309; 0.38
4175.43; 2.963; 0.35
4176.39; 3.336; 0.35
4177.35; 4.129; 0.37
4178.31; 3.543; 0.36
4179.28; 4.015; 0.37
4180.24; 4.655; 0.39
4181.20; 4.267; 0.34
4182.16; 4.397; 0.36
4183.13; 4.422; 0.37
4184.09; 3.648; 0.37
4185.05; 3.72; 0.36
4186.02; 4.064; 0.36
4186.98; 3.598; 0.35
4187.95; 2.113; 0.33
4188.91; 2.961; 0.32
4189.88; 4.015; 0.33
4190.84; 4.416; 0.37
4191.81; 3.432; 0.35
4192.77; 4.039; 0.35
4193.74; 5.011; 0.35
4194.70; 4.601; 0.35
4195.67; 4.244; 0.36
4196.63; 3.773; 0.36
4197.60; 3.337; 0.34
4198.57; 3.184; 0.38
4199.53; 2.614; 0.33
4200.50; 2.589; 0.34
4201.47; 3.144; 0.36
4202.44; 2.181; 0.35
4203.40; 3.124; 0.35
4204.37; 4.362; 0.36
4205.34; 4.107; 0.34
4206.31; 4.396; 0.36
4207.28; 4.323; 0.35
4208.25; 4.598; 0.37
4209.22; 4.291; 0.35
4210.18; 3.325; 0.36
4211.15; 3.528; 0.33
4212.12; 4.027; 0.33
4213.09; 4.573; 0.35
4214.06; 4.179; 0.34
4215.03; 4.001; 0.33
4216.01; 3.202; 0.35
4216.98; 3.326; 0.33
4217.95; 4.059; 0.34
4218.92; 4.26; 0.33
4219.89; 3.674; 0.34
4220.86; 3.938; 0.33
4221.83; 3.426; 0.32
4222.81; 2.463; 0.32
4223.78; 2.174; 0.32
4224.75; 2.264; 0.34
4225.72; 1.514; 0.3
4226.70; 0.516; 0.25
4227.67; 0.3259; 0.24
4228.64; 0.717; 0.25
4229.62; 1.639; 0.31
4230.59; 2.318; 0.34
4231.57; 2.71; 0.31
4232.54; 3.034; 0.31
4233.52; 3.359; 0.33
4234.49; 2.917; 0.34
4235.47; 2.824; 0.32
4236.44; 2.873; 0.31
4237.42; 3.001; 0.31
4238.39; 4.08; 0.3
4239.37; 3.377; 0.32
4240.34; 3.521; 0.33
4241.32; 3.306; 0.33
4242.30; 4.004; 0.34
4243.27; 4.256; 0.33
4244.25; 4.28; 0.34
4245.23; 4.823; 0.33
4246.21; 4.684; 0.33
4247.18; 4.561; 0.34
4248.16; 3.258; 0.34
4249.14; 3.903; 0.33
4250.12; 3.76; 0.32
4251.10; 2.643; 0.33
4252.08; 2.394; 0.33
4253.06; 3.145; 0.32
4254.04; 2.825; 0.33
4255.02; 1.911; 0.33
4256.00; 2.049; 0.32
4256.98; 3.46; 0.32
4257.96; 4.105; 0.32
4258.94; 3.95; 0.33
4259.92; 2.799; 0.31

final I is 3.0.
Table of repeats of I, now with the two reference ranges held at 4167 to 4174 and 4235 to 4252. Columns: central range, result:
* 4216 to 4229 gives 3.78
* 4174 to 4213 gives -2.82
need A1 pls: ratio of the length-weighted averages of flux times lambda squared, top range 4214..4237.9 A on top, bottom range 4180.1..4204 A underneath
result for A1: 0.76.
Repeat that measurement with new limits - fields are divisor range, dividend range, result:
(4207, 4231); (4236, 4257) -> 1.15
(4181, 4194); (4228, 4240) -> 0.72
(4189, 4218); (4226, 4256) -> 0.81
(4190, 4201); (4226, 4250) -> 0.84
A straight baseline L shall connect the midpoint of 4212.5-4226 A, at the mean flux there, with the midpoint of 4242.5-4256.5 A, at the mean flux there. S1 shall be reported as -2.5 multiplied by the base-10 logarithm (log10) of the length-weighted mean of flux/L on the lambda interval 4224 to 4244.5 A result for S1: 0.269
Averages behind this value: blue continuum 3.39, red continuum 3.47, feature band 2.68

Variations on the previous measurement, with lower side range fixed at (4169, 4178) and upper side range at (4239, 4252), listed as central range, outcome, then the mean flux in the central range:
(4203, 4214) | -0.127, 4.07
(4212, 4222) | -0.063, 3.89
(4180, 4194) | -0.115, 3.89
